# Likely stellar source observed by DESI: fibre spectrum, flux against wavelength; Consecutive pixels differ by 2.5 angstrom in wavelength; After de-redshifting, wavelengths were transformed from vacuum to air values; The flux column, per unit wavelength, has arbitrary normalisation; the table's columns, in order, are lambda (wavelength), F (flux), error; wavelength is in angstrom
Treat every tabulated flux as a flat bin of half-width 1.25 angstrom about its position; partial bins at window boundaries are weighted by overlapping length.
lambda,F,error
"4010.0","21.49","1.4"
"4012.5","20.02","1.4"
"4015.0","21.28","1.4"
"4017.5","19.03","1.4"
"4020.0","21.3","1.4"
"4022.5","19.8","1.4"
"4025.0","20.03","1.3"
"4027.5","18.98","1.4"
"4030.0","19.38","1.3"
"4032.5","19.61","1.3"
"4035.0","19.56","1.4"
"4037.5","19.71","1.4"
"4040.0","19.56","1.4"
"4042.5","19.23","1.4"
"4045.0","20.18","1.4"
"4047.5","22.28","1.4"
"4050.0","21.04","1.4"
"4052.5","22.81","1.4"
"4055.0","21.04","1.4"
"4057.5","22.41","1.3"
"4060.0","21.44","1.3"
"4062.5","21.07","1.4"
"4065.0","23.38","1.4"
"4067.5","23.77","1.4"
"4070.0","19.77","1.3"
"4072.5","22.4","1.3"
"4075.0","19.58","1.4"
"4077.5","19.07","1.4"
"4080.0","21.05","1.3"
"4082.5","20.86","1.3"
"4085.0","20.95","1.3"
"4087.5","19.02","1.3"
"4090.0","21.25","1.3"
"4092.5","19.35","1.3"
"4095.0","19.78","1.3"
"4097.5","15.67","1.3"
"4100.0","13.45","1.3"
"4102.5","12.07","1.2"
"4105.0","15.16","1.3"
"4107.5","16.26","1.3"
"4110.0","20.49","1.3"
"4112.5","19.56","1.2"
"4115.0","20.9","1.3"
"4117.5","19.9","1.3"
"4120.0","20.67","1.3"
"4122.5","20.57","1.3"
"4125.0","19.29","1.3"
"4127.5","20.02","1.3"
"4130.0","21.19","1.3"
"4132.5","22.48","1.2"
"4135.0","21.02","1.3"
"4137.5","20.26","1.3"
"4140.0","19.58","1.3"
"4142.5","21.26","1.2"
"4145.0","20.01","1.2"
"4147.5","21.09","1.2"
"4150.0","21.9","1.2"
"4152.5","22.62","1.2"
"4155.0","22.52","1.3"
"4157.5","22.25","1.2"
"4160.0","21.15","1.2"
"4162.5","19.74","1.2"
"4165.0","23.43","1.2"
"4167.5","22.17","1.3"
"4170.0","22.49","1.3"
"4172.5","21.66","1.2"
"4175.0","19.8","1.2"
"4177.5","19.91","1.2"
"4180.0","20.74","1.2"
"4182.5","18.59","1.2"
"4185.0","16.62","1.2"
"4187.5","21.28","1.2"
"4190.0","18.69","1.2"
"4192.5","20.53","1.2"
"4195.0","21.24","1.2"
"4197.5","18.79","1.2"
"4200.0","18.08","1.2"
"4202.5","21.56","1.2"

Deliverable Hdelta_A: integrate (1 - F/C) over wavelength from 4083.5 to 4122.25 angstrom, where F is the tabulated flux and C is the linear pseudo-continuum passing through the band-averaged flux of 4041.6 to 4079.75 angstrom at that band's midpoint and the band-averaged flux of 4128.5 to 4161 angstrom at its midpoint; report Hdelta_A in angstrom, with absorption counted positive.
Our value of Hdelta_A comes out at 5.35 angstrom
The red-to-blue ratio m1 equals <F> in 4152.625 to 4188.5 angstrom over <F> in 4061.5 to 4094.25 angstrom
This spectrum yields 1.00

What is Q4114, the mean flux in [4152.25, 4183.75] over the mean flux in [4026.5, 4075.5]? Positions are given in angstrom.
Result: 1.0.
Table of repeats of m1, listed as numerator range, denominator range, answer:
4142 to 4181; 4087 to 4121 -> 1.19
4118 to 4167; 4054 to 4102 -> 1.05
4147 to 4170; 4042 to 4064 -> 1.03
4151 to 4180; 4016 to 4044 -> 1.10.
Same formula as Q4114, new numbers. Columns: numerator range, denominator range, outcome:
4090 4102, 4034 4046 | 0.88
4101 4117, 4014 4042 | 0.88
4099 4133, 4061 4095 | 0.90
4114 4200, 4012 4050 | 1.03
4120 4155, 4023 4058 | 1.03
